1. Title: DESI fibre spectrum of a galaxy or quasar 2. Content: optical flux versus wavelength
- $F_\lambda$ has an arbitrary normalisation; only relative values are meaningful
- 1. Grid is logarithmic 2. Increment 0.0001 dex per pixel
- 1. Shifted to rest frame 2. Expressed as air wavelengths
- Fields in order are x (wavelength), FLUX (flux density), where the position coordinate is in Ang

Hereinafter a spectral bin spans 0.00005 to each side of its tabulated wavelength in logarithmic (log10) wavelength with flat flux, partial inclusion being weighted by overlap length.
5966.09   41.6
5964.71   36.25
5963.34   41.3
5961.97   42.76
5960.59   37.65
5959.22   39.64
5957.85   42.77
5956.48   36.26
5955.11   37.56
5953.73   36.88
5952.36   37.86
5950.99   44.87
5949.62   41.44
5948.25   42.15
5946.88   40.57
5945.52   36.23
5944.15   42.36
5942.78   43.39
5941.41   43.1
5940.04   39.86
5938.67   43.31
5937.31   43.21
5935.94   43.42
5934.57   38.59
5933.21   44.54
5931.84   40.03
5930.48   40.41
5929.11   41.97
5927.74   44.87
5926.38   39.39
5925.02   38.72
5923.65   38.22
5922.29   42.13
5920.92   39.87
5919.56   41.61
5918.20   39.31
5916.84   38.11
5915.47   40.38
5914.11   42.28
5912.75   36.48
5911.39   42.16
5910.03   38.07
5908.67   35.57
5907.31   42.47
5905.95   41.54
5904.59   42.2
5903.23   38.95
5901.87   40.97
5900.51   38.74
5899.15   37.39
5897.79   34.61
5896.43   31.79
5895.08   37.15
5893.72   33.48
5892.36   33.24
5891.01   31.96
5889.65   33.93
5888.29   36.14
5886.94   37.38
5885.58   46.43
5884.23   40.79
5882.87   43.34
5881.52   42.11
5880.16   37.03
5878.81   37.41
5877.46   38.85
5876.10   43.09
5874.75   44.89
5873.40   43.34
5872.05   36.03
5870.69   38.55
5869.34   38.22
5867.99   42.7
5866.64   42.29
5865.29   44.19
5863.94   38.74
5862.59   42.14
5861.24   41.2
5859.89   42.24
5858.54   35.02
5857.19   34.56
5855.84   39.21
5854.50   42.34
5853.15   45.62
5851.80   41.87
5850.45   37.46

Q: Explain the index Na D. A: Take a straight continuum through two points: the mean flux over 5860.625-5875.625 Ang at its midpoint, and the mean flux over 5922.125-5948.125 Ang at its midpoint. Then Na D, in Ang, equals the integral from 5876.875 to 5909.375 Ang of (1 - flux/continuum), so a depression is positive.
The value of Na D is 2.5 Ang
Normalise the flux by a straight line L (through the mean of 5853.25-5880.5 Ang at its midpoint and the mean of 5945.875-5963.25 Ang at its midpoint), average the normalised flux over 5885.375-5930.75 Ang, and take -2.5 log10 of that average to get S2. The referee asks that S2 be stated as 0.04 mag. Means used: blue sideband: 40.3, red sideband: 40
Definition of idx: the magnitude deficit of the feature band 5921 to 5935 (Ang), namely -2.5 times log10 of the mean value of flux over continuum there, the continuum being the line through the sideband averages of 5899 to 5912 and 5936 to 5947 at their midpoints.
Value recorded 0.003 mag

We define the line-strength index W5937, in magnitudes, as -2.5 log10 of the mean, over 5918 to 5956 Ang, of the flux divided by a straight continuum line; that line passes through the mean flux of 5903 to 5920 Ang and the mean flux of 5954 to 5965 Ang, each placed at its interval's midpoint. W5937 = -0.036 mag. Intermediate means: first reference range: 39.9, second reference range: 39.3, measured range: 40.9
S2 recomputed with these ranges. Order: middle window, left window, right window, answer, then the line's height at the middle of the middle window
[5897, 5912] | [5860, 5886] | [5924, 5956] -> 0.05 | 41.1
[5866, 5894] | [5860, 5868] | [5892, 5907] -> 0.02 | 39.9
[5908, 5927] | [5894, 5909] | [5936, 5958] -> -0.01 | 39.1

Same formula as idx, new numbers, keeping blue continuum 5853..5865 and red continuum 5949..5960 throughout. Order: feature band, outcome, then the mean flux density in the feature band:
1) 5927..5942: -0.06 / 42.1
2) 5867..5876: -0.02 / 40.9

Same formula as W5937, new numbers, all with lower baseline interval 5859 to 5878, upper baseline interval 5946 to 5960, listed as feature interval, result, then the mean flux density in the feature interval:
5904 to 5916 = 0.01 mag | 40.1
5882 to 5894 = 0.09 mag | 37.6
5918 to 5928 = 0.00 mag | 40.4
